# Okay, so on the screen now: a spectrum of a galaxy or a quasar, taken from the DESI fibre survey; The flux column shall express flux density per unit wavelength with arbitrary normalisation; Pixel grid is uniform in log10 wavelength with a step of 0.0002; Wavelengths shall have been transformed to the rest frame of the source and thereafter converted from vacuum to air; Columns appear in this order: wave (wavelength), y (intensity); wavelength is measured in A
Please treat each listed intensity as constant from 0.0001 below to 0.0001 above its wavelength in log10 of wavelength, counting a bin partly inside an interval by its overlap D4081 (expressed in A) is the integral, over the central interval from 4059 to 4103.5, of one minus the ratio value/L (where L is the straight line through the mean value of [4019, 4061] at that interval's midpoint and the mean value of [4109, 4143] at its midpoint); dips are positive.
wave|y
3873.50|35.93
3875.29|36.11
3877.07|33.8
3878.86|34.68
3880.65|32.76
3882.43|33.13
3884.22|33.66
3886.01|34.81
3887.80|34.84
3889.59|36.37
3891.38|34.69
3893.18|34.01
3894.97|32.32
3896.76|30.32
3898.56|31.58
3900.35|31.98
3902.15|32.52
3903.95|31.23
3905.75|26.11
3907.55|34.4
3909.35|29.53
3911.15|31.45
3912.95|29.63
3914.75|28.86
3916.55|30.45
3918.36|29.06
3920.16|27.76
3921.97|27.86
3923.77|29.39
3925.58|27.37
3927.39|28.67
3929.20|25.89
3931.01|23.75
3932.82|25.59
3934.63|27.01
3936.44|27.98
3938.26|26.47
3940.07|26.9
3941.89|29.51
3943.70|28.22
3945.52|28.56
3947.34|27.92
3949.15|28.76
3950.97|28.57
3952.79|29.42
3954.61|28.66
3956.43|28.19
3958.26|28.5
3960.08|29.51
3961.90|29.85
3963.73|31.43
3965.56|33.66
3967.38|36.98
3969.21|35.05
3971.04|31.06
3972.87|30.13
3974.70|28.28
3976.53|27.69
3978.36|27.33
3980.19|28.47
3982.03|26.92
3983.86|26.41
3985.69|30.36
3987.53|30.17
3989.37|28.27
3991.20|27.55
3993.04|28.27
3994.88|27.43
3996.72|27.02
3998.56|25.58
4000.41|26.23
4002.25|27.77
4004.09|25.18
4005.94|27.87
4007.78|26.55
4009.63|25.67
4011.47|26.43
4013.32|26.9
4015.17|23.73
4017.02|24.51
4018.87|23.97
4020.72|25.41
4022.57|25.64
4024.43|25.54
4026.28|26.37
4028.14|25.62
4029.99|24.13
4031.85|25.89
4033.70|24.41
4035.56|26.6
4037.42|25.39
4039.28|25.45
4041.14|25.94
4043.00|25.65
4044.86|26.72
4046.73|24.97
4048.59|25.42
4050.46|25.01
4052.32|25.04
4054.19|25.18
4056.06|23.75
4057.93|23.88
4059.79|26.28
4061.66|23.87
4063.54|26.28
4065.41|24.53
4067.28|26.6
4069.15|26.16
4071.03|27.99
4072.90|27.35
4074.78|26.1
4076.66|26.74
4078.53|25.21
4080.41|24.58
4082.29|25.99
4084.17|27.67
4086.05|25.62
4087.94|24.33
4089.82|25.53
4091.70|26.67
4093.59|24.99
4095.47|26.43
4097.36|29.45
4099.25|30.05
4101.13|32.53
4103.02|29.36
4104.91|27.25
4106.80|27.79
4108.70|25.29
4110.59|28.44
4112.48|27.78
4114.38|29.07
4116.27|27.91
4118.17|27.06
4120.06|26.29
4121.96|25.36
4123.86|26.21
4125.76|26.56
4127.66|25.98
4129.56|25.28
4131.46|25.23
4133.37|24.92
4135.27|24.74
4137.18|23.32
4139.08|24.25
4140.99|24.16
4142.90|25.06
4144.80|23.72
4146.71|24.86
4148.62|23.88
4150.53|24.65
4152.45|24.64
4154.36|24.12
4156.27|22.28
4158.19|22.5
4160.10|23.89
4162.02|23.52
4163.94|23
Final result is -1.7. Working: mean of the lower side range 25.3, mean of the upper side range 26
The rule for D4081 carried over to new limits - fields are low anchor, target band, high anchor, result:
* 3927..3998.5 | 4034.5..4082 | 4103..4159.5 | 2.23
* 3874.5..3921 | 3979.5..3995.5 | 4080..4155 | 0.81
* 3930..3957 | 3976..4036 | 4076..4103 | 1.85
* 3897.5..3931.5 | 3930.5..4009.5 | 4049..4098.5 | -0.92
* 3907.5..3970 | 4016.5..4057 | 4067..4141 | 3.37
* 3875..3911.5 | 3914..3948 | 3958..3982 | 4.25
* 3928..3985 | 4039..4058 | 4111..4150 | 1.32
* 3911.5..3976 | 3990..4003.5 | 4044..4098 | 0.28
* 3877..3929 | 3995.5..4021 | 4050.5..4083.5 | 1.60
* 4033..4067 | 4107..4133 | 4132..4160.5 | -2.38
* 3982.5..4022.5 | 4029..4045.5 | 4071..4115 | 0.81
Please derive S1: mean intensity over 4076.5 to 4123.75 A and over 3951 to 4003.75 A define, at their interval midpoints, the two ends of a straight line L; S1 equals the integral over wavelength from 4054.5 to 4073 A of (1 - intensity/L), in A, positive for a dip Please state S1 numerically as 1.4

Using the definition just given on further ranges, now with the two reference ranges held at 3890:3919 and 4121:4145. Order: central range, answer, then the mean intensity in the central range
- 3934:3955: 1.4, 28.2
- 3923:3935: 1.5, 26.8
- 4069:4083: 0.2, 26.3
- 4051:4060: 0.8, 24.7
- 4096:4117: -2.3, 28.6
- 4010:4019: 1.0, 25.3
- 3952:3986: -0.5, 29.9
